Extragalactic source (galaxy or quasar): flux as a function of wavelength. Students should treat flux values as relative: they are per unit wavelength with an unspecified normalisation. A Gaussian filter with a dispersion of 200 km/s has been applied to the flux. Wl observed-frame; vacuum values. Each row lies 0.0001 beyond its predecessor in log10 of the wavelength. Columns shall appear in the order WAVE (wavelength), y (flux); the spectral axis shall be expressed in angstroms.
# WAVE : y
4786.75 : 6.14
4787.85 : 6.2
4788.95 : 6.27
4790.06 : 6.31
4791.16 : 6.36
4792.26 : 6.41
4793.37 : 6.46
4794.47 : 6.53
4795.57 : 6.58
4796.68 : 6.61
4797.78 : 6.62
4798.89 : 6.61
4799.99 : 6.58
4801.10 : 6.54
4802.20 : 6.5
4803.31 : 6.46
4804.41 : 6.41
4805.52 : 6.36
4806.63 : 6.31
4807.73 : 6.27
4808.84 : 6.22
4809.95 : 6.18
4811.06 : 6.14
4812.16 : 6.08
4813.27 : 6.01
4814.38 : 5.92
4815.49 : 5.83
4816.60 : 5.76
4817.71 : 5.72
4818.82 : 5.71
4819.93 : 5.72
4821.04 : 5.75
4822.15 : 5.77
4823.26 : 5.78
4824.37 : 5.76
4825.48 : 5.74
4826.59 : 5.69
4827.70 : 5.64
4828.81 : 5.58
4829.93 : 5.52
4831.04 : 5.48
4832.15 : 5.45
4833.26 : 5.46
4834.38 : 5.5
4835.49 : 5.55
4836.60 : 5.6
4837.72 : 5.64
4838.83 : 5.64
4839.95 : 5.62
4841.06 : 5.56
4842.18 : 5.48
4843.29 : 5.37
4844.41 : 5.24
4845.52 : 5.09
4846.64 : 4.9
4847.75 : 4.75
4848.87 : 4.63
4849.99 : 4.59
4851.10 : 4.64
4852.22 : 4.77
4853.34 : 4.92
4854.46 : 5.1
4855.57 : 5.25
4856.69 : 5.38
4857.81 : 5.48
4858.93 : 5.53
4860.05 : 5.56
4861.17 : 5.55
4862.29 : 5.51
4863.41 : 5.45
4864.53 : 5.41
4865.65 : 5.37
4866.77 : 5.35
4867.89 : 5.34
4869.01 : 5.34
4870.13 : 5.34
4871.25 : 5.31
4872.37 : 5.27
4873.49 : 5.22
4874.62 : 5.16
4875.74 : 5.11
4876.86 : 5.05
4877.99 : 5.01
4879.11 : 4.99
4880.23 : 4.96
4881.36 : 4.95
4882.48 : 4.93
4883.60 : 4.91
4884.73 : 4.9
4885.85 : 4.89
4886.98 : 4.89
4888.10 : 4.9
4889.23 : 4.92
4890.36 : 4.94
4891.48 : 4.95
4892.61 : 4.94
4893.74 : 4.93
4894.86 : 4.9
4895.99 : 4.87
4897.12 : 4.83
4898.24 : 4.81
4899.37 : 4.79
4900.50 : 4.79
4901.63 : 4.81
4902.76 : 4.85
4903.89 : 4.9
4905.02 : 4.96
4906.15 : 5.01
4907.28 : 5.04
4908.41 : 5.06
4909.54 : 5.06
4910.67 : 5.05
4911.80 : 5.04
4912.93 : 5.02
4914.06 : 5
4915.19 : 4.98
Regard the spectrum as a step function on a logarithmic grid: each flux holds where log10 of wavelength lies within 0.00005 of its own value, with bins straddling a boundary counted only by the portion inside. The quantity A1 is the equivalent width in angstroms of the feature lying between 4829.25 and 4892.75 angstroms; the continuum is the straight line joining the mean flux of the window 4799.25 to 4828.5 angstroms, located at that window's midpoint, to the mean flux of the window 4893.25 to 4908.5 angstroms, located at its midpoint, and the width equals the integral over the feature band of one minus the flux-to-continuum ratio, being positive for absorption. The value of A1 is 2.4 angstroms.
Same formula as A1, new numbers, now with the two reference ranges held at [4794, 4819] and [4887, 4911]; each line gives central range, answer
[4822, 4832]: 0.5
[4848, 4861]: 1.1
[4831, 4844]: 0.6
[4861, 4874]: 0.0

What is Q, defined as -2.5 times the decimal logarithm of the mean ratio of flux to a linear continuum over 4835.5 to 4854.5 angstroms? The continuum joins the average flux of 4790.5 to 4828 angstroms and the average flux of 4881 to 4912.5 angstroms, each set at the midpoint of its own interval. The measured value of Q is 0.10 mag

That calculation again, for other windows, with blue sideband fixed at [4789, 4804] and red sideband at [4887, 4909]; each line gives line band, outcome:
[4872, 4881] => 0.033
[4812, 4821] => 0.065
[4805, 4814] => 0.018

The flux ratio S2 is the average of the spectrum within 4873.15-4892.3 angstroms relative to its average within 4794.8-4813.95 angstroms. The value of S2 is 0.8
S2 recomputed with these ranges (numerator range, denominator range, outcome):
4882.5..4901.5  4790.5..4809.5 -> 0.76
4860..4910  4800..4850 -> 0.88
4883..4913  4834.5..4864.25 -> 0.93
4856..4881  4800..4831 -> 0.89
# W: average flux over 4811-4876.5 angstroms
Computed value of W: 5.43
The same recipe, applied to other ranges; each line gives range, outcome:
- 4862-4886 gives 5.17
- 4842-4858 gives 5.02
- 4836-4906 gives 5.11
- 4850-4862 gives 5.2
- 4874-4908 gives 4.93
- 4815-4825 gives 5.75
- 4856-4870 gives 5.43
